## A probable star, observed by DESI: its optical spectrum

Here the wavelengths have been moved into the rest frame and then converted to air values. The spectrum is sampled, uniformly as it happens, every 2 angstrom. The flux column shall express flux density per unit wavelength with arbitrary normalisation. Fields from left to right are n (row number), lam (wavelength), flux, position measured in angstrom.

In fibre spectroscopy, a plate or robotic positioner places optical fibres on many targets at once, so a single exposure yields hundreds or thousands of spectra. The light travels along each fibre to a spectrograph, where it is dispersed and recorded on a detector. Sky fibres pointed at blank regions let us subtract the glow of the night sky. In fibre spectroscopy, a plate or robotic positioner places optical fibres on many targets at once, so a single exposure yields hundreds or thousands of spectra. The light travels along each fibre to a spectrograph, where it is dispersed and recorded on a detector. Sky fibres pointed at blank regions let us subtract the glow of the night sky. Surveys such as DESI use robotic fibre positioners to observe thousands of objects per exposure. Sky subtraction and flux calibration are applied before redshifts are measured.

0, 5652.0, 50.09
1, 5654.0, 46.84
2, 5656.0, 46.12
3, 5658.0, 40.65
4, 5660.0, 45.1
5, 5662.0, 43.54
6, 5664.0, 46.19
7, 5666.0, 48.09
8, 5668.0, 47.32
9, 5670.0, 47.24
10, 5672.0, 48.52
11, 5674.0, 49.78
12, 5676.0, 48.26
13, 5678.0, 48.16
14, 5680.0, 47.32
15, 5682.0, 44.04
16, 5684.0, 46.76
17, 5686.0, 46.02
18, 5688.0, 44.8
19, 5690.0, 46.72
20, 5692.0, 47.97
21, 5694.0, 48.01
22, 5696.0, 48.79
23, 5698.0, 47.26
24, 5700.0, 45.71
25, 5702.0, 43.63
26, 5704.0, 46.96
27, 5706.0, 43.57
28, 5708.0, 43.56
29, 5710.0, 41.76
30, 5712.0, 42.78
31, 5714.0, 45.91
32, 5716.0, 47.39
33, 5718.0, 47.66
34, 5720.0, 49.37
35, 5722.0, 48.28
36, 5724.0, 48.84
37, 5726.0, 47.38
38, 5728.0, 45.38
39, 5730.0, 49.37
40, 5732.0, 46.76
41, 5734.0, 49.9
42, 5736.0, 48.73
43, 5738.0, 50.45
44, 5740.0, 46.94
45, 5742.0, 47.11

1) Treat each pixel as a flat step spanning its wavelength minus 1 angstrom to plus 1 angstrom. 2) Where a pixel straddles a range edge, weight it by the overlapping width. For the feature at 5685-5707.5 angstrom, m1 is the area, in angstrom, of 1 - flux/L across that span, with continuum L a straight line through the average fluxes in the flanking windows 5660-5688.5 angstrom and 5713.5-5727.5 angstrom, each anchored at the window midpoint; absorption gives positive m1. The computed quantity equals 0.5 angstrom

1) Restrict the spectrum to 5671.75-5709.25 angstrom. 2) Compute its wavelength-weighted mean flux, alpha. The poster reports 46.6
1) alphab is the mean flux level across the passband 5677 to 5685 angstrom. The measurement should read 46.6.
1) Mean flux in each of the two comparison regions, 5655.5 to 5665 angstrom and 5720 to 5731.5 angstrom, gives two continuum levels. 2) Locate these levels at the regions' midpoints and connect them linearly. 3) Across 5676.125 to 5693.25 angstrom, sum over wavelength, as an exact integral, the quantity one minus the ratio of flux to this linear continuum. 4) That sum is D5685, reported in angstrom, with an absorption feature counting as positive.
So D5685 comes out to -0.4 angstrom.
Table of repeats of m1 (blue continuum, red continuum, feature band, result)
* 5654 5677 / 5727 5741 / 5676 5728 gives 1.1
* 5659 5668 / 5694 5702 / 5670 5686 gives -0.4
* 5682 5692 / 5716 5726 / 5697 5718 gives 1.1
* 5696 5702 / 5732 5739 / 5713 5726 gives 0.0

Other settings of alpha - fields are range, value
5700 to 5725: 45.8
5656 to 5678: 46.5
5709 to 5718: 44.8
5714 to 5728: 47.8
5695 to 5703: 46.3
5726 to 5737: 48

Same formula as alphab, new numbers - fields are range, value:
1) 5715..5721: 48.1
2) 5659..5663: 44.3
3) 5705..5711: 43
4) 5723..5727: 48.1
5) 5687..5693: 46.5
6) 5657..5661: 42.9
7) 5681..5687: 45.6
